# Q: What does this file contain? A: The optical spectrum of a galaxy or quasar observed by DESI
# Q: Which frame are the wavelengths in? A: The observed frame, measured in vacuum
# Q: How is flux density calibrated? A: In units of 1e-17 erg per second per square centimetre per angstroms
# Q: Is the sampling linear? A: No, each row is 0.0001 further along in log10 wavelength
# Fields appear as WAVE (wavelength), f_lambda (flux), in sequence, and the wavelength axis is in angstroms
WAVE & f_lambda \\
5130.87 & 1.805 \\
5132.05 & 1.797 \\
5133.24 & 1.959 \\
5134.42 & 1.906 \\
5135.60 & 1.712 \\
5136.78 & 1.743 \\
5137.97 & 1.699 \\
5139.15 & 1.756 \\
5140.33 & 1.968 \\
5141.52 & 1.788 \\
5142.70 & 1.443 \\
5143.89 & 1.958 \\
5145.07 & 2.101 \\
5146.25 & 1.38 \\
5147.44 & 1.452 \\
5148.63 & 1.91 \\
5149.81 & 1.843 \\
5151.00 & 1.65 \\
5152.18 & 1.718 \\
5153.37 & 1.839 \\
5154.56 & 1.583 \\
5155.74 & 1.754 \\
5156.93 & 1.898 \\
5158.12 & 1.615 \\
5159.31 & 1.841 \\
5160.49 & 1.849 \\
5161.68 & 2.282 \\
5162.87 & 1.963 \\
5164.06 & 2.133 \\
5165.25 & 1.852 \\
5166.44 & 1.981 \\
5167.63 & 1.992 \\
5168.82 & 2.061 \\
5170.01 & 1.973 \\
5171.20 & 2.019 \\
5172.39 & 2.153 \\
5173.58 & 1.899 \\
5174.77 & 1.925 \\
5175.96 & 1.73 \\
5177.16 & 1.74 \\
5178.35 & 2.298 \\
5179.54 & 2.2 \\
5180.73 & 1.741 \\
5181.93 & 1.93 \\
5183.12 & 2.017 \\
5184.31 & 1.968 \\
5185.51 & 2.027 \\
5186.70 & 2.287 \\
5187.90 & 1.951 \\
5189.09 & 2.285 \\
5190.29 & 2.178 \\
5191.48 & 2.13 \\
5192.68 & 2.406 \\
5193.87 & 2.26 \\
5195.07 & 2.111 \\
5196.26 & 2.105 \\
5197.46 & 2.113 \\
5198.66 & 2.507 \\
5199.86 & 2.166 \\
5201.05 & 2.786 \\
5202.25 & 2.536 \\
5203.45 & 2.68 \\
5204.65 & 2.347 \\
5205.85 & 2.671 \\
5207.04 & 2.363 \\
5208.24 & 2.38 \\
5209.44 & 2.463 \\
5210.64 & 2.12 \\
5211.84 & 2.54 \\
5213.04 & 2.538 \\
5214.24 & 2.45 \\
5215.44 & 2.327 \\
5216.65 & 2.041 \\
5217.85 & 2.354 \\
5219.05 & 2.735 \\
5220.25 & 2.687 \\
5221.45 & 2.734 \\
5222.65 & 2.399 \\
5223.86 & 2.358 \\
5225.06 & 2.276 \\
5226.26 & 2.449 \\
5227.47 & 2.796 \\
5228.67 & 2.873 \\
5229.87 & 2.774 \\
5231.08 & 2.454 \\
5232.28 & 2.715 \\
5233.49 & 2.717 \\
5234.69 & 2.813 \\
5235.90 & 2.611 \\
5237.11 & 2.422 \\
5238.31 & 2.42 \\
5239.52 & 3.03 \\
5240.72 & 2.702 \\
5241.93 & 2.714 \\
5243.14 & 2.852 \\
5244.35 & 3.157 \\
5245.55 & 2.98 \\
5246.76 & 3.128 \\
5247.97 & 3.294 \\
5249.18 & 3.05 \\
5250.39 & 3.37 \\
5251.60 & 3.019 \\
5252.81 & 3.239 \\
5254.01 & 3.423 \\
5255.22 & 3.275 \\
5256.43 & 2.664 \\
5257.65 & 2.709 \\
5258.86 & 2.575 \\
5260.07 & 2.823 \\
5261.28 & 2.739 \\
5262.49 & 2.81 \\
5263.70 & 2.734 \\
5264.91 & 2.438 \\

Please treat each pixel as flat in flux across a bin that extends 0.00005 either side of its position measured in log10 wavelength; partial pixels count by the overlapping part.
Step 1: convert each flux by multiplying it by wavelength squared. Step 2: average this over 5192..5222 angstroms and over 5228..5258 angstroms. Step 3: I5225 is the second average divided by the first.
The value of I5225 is 1.22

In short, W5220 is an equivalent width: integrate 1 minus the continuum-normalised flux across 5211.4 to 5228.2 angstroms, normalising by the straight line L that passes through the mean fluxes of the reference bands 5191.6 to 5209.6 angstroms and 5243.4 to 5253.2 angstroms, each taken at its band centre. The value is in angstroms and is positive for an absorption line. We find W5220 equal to 1.3 angstroms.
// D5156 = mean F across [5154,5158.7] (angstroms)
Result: 1.71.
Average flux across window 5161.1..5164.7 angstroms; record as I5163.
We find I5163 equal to 2.12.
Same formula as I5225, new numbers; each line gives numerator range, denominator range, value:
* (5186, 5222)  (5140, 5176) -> 1.30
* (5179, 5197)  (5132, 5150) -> 1.21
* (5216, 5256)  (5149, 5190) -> 1.47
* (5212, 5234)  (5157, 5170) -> 1.33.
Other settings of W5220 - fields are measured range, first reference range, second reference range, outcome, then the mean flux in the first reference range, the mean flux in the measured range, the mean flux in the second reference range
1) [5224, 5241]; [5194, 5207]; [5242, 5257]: 1.3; 2.4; 2.64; 3.11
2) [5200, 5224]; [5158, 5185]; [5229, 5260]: 0.0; 1.97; 2.47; 2.88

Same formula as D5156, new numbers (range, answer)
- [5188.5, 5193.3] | 2.25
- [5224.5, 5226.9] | 2.37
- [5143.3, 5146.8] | 1.82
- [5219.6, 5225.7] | 2.49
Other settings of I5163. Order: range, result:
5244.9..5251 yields 3.16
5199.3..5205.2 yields 2.51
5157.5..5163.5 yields 1.91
